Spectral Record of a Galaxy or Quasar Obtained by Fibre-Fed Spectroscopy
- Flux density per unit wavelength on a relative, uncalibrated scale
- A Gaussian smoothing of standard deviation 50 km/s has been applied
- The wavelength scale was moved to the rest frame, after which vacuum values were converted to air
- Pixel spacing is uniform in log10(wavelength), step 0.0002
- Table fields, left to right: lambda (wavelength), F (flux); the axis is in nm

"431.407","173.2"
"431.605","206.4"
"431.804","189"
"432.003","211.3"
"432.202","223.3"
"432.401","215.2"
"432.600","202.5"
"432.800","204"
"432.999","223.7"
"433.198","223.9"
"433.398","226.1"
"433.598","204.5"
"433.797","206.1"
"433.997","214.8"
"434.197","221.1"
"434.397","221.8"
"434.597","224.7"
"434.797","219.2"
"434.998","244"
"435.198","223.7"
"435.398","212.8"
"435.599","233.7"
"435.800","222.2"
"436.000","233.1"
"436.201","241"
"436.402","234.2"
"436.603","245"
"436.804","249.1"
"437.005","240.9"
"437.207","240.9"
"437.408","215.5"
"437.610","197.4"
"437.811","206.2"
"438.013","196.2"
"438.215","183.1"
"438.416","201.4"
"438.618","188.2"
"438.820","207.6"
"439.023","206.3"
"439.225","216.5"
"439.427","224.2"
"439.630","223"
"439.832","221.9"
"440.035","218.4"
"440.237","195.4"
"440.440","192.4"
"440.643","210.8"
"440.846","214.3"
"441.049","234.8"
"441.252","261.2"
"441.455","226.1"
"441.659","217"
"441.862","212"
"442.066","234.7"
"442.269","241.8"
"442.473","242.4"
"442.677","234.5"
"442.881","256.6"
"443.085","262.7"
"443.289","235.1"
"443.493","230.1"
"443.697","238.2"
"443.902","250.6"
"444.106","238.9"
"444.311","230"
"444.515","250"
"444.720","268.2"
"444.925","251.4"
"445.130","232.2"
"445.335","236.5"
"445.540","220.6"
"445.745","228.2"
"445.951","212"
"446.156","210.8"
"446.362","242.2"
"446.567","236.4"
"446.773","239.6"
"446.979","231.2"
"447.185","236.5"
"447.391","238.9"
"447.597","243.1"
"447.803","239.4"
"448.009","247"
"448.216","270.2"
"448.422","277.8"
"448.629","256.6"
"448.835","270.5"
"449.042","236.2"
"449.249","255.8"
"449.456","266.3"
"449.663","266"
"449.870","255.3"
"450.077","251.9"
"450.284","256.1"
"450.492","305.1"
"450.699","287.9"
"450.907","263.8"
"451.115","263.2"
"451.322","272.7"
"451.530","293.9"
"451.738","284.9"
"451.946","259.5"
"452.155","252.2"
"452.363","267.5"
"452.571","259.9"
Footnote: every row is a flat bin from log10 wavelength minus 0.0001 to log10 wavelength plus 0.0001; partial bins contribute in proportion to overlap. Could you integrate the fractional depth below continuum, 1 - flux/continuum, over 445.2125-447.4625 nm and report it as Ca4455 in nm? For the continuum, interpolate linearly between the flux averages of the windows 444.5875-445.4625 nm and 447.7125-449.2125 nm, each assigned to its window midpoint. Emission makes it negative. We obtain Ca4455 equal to 0.18 nm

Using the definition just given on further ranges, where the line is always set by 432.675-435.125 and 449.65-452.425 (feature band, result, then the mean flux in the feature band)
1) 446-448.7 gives 0.17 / 243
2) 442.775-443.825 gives 0.01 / 245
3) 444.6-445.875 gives 0.07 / 239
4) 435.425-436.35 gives -0.02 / 231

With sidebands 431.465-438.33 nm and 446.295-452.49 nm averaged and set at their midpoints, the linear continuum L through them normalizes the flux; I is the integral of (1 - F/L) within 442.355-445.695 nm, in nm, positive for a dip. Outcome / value 0.03 nm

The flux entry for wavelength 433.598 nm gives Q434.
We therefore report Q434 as 204.5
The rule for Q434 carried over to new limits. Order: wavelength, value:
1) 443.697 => 238.2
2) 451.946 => 259.5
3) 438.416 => 201.4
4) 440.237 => 195.4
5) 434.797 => 219.2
